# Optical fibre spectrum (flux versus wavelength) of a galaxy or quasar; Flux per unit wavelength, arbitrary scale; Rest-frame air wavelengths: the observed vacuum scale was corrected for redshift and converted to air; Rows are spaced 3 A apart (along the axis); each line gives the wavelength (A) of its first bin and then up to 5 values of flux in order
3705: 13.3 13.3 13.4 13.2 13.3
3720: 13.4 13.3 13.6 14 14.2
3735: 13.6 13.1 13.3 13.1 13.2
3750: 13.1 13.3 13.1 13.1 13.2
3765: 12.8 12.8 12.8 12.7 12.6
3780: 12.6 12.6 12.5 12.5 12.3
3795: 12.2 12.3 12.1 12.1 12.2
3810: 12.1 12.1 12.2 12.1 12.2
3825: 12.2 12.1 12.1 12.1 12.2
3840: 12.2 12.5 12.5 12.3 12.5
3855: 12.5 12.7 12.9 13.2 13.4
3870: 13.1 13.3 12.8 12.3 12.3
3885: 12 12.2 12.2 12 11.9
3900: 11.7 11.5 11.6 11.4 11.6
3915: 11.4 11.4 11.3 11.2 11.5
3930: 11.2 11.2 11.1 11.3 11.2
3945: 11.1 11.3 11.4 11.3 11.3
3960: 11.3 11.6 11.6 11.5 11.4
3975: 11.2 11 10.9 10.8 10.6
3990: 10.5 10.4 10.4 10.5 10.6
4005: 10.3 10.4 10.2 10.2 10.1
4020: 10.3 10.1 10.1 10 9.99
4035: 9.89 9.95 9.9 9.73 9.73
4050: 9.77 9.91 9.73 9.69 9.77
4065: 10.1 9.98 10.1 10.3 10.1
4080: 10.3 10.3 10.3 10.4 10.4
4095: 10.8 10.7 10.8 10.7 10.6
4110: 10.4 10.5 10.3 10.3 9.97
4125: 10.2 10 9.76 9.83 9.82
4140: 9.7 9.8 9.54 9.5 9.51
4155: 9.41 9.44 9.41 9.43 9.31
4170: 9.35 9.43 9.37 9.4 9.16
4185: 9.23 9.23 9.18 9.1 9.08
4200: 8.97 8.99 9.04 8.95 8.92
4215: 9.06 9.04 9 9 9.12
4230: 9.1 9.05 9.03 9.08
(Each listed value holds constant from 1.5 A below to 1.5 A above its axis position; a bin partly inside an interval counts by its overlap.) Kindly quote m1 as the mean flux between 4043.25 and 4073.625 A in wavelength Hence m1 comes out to 9.87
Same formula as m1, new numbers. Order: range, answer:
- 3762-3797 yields 12.6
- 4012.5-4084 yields 10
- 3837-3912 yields 12.4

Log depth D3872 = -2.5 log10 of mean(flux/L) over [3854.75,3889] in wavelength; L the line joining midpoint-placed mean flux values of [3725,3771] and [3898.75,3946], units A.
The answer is -0.07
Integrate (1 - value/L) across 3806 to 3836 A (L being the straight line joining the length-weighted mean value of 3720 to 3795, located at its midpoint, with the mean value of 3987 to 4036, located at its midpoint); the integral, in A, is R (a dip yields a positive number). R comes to 0.5 A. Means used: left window 13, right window 10.3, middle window 12.1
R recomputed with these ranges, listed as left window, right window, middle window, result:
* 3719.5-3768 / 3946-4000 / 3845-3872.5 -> -1.4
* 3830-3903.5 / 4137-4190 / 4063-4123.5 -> -1.3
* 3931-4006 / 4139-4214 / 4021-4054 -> 1.7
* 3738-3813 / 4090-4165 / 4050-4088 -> 1.6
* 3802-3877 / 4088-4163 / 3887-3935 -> 1.2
